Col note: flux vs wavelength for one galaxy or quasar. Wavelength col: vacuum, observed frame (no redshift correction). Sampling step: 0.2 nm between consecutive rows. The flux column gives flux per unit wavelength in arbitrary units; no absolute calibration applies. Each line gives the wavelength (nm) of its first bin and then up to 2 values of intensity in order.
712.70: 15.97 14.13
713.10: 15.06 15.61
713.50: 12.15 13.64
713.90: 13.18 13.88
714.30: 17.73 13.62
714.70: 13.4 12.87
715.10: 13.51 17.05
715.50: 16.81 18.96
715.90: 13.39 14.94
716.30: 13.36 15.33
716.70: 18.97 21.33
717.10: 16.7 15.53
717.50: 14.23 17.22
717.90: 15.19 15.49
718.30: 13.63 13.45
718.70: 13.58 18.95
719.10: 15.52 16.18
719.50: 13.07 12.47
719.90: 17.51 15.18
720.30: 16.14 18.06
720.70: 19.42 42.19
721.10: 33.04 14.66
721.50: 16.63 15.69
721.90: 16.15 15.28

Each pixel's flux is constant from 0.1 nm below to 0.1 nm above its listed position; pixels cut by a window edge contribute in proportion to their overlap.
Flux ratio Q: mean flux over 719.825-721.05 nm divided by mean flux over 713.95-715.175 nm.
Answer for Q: 1.6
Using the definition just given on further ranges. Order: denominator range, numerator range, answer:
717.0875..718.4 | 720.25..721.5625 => 1.52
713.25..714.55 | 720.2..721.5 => 1.64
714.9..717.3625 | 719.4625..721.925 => 1.20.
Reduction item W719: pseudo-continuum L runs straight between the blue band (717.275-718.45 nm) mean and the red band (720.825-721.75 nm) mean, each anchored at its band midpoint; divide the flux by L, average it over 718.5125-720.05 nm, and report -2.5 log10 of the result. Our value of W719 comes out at 0.24 mag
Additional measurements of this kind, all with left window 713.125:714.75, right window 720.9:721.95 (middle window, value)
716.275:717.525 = 0.02 mag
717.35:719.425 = 0.21 mag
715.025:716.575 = 0.04 mag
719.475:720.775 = 0.25 mag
